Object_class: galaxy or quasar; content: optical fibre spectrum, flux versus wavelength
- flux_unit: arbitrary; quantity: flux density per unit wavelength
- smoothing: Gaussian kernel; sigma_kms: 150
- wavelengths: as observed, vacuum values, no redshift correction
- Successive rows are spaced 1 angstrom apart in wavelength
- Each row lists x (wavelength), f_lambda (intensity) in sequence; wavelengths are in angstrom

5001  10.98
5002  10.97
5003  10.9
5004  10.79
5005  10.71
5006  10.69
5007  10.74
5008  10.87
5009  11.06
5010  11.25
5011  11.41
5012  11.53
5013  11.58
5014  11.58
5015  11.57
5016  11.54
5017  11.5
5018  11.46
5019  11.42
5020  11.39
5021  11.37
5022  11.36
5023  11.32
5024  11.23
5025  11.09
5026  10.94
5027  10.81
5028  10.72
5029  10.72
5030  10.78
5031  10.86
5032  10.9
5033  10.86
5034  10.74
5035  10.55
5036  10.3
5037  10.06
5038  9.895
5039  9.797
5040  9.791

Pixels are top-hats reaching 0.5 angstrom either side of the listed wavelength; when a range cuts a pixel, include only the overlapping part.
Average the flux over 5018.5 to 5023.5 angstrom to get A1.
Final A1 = 11.4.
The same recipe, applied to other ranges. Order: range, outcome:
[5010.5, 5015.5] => 11.5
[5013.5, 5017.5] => 11.5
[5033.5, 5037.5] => 10.4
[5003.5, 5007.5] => 10.7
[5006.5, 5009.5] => 10.9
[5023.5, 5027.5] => 11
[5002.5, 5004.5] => 10.8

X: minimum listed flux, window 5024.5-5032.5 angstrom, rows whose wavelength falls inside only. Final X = 10.72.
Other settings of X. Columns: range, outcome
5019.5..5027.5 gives 10.81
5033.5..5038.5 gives 9.895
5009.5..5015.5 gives 11.25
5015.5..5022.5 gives 11.36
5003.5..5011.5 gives 10.69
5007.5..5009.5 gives 10.87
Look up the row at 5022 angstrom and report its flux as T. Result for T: 11.36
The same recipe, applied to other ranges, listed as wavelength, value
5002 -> 10.97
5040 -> 9.791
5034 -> 10.74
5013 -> 11.58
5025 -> 11.09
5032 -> 10.9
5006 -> 10.69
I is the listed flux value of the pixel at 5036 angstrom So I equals 10.3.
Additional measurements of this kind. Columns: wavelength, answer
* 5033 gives 10.86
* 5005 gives 10.71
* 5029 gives 10.72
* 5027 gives 10.81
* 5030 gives 10.78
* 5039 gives 9.797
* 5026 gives 10.94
